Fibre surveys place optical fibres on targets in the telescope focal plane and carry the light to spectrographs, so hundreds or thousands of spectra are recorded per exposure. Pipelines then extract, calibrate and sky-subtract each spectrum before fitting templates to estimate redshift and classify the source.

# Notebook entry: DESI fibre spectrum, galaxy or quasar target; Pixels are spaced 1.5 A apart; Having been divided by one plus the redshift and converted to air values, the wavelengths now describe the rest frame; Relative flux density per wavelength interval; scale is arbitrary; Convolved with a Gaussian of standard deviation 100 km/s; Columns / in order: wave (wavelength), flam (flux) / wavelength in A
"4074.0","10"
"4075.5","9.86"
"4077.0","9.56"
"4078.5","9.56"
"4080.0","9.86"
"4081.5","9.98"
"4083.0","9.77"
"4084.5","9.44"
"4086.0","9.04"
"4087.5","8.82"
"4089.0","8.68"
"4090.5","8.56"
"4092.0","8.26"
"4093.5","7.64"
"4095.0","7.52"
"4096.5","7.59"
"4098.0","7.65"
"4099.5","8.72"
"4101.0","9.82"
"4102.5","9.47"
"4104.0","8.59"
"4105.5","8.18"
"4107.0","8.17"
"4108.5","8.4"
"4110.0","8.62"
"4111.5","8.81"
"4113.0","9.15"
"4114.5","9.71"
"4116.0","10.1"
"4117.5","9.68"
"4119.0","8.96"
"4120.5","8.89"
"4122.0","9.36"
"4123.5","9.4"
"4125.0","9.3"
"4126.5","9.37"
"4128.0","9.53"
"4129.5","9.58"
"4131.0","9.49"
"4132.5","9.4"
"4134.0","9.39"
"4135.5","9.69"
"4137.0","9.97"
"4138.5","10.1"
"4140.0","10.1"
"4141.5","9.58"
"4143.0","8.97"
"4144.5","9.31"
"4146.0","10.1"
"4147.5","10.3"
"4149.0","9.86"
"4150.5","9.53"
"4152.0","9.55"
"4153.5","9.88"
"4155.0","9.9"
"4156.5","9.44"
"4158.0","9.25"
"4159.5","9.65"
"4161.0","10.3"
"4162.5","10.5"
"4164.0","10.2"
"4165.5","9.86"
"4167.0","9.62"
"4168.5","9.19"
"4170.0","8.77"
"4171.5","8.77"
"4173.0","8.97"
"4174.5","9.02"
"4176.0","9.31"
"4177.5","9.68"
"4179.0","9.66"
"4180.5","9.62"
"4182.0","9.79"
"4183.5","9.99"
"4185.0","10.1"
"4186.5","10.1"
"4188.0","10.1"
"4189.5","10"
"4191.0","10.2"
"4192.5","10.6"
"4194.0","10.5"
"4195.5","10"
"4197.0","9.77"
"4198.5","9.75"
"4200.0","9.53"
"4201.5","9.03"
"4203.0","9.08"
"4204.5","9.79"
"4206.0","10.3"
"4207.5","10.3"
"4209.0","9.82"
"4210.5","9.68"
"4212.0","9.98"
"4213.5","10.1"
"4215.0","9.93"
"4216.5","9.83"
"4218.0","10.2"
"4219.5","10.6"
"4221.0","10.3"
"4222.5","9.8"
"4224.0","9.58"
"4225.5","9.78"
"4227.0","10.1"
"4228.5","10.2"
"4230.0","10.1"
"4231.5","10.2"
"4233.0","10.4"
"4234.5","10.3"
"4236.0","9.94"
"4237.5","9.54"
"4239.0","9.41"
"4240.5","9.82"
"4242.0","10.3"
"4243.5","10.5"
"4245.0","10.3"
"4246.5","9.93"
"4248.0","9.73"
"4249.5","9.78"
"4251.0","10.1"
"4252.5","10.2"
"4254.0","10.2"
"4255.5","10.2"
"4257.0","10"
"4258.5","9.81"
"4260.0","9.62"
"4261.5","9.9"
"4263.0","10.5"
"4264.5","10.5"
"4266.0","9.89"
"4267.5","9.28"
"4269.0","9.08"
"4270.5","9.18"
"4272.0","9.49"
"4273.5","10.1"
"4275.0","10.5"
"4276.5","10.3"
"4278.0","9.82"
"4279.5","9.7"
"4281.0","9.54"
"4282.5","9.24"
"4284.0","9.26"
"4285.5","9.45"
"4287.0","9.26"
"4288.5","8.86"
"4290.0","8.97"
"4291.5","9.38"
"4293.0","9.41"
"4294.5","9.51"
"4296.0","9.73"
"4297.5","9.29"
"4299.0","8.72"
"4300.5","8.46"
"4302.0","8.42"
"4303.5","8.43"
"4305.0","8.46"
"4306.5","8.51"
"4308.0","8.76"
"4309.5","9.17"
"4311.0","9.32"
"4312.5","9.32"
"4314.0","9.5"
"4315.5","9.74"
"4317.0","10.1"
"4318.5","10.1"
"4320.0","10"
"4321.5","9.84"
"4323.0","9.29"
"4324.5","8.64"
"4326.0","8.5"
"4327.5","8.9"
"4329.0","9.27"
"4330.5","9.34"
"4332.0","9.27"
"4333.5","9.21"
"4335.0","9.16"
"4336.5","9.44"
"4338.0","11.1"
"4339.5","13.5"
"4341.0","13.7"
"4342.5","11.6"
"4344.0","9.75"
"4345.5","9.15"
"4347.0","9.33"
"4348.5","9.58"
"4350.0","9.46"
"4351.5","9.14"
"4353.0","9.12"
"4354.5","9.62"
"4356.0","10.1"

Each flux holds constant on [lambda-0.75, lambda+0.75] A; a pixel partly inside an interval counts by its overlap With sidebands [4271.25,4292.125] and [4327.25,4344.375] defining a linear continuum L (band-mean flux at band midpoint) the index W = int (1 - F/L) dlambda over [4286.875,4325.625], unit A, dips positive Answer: 2.9 A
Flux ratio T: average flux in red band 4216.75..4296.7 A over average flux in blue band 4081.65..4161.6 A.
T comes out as 1.1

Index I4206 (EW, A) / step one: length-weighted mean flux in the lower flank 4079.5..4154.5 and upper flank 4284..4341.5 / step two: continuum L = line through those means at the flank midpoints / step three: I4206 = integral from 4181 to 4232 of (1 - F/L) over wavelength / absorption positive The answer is -3.6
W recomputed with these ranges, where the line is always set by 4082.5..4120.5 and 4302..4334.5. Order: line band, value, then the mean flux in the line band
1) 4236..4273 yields -3.3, 9.89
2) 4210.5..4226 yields -1.7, 10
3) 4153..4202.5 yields -4.5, 9.72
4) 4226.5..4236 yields -1.2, 10.2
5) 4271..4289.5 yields -1.0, 9.61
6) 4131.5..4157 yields -2.5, 9.71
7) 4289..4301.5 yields 0.0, 9.16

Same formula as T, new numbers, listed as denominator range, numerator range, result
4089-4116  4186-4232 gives 1.16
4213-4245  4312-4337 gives 0.93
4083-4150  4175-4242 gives 1.09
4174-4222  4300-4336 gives 0.93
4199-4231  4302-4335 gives 0.93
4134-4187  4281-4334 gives 0.95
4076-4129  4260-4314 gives 1.04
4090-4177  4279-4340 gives 1.01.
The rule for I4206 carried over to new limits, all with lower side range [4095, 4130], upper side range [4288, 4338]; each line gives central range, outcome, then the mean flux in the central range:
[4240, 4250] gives -1.0 A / 10.1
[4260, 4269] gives -0.7 A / 9.9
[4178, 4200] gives -2.3 A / 9.99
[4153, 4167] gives -1.3 A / 9.87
